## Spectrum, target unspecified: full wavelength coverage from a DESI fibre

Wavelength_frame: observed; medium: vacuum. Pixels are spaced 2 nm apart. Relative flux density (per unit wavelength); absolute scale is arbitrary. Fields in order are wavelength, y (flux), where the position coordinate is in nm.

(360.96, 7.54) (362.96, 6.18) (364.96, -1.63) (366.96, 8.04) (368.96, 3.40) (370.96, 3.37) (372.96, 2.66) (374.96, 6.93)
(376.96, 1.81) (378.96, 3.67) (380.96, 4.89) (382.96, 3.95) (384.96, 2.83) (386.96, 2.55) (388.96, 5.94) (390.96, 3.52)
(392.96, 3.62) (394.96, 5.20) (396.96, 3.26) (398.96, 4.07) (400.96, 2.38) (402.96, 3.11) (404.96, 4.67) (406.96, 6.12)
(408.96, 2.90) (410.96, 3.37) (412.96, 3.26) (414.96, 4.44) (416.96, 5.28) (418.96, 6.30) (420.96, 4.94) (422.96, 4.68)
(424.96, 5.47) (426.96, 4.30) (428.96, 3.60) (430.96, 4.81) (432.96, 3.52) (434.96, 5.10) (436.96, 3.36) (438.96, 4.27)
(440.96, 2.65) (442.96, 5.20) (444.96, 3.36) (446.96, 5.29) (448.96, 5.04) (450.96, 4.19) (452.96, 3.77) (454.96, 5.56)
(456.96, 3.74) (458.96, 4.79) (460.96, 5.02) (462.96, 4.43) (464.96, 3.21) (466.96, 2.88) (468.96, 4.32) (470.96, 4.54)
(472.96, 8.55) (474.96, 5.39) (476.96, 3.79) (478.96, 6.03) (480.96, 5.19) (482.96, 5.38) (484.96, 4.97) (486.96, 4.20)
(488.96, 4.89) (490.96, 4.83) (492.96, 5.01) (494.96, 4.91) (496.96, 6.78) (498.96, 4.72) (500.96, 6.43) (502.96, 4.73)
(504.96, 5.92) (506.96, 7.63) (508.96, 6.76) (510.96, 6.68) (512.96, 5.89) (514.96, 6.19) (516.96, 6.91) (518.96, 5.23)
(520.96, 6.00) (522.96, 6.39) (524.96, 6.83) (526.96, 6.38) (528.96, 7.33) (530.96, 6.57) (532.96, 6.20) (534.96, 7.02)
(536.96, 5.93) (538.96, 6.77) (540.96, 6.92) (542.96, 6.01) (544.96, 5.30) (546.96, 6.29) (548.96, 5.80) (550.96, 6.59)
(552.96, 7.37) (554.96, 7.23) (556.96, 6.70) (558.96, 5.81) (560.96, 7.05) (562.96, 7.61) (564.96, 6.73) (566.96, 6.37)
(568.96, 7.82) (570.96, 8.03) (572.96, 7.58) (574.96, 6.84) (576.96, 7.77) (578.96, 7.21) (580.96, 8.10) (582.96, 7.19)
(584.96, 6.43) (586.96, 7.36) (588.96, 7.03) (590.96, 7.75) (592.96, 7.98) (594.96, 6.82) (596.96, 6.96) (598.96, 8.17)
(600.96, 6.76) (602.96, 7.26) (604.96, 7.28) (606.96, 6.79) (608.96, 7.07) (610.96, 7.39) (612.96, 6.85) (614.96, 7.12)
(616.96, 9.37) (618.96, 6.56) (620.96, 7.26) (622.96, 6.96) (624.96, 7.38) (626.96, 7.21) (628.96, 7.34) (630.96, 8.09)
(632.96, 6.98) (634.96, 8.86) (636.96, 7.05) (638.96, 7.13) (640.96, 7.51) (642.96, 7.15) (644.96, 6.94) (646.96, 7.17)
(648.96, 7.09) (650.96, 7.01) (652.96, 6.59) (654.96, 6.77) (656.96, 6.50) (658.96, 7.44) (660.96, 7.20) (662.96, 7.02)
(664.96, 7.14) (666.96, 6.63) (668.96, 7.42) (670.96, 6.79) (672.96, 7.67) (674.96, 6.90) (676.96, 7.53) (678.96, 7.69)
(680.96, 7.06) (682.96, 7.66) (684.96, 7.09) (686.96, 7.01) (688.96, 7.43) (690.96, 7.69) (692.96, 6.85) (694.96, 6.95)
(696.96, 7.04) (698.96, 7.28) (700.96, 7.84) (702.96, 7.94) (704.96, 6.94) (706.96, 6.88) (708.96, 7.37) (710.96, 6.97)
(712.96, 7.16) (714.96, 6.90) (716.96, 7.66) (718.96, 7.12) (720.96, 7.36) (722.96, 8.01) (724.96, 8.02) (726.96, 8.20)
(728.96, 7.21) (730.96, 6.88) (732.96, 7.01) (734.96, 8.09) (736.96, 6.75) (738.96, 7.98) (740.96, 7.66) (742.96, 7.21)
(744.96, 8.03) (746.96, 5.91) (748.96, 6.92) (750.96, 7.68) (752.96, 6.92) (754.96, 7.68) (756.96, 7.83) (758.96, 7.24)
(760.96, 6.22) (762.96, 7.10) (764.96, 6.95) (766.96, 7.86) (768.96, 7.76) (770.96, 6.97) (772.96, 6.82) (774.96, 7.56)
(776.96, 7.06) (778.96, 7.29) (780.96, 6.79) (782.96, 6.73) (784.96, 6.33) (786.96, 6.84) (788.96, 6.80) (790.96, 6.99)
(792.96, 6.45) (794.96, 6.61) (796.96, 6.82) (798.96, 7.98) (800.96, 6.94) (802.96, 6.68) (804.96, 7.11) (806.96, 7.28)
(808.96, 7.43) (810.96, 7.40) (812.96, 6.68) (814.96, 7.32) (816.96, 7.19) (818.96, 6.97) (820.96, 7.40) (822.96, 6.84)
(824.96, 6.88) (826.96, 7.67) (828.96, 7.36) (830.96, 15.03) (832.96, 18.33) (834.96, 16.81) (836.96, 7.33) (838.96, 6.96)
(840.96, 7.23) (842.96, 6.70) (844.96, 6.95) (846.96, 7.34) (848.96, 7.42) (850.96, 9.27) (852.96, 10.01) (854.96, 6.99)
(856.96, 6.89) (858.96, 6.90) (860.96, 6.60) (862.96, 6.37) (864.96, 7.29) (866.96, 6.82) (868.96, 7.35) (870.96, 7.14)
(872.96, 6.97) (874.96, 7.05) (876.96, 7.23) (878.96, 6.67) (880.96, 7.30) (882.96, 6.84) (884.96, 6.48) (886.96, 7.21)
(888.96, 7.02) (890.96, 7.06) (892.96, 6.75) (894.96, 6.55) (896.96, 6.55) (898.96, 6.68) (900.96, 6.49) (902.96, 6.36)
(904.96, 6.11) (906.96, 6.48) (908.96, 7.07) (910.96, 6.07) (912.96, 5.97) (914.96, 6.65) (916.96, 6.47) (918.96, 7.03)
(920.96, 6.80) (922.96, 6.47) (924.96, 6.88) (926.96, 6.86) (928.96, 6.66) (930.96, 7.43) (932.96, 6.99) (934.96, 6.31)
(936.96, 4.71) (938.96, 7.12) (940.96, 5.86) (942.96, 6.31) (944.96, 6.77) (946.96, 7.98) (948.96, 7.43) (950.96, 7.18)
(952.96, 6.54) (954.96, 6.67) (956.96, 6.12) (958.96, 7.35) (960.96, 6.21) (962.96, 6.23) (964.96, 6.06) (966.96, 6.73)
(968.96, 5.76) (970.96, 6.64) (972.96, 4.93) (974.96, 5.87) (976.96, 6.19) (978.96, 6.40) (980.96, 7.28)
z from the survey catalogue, 0.27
